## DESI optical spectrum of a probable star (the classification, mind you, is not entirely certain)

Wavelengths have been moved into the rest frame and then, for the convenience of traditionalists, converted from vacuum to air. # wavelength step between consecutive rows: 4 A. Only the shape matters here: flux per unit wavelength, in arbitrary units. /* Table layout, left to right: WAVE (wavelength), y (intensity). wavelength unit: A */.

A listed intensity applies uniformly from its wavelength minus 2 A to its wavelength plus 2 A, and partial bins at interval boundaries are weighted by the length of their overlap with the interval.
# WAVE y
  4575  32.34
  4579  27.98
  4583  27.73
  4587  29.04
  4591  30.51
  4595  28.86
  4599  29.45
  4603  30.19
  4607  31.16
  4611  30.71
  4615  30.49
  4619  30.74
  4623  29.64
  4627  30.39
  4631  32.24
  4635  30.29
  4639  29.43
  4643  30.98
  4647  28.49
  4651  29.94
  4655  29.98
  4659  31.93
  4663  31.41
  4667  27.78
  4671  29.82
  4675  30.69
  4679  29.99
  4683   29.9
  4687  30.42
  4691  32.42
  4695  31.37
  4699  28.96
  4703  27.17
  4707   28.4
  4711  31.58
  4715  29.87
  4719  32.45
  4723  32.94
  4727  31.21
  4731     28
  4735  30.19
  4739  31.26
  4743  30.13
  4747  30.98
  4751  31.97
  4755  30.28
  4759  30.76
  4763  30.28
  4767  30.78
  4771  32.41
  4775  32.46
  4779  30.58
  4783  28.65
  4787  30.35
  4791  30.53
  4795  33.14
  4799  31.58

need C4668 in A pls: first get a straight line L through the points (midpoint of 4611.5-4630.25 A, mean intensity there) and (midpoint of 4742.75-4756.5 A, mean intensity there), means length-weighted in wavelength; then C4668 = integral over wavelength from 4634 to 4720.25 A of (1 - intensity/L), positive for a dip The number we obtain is 1.56 A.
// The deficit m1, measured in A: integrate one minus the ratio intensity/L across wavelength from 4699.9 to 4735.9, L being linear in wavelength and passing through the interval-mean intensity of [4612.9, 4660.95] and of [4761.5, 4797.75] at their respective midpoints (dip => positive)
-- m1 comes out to 0.7 A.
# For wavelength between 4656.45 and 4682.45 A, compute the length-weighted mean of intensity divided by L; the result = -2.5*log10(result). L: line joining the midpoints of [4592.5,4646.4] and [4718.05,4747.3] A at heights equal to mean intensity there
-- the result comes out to 0.01 mag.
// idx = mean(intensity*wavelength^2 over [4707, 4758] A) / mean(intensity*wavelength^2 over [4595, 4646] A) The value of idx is 1.06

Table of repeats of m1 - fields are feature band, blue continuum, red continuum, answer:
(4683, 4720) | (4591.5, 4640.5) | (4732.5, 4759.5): 0.46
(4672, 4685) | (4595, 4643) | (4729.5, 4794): 0.14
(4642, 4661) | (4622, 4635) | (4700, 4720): 0.15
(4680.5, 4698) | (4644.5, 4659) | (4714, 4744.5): -0.33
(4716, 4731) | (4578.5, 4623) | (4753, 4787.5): -0.50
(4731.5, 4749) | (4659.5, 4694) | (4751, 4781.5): 0.27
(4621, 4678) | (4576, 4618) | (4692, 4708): -1.45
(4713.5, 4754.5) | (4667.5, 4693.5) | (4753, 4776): -0.06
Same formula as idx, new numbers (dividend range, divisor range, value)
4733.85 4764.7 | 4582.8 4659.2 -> 1.08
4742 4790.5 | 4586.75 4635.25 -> 1.09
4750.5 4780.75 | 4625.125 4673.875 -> 1.08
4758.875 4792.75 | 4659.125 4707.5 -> 1.07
